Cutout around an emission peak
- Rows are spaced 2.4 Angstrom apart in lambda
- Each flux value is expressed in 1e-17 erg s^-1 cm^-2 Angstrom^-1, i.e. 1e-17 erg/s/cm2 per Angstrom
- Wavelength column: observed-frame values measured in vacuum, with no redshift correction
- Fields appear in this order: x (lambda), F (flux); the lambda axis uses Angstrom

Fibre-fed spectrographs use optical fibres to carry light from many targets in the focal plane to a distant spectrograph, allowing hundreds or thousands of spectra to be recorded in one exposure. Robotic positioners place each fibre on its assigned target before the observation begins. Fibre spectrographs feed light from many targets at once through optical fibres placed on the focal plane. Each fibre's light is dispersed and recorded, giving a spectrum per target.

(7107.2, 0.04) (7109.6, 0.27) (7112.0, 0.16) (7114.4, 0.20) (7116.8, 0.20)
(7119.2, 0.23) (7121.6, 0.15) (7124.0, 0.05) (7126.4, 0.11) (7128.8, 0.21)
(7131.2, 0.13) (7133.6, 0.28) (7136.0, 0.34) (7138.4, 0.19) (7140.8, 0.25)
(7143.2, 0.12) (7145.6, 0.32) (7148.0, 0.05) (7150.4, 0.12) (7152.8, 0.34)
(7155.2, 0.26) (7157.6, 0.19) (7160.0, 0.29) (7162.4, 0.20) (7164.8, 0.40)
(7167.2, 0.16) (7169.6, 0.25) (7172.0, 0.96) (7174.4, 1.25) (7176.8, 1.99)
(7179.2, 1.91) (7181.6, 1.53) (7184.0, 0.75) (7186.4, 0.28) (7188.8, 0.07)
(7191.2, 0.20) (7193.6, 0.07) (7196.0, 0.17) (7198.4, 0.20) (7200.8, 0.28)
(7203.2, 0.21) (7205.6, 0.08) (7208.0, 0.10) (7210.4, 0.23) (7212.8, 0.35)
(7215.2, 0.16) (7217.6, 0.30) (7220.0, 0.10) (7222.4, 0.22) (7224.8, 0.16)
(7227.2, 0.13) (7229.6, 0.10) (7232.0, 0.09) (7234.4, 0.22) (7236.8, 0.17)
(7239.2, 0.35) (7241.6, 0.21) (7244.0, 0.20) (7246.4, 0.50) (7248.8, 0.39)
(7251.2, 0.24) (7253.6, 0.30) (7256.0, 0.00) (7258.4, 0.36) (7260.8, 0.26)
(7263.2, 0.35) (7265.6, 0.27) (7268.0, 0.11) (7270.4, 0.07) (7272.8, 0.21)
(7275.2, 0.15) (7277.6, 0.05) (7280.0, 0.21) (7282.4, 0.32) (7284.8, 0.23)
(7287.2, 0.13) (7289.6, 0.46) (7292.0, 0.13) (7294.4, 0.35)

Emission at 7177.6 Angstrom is [O II] 3727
